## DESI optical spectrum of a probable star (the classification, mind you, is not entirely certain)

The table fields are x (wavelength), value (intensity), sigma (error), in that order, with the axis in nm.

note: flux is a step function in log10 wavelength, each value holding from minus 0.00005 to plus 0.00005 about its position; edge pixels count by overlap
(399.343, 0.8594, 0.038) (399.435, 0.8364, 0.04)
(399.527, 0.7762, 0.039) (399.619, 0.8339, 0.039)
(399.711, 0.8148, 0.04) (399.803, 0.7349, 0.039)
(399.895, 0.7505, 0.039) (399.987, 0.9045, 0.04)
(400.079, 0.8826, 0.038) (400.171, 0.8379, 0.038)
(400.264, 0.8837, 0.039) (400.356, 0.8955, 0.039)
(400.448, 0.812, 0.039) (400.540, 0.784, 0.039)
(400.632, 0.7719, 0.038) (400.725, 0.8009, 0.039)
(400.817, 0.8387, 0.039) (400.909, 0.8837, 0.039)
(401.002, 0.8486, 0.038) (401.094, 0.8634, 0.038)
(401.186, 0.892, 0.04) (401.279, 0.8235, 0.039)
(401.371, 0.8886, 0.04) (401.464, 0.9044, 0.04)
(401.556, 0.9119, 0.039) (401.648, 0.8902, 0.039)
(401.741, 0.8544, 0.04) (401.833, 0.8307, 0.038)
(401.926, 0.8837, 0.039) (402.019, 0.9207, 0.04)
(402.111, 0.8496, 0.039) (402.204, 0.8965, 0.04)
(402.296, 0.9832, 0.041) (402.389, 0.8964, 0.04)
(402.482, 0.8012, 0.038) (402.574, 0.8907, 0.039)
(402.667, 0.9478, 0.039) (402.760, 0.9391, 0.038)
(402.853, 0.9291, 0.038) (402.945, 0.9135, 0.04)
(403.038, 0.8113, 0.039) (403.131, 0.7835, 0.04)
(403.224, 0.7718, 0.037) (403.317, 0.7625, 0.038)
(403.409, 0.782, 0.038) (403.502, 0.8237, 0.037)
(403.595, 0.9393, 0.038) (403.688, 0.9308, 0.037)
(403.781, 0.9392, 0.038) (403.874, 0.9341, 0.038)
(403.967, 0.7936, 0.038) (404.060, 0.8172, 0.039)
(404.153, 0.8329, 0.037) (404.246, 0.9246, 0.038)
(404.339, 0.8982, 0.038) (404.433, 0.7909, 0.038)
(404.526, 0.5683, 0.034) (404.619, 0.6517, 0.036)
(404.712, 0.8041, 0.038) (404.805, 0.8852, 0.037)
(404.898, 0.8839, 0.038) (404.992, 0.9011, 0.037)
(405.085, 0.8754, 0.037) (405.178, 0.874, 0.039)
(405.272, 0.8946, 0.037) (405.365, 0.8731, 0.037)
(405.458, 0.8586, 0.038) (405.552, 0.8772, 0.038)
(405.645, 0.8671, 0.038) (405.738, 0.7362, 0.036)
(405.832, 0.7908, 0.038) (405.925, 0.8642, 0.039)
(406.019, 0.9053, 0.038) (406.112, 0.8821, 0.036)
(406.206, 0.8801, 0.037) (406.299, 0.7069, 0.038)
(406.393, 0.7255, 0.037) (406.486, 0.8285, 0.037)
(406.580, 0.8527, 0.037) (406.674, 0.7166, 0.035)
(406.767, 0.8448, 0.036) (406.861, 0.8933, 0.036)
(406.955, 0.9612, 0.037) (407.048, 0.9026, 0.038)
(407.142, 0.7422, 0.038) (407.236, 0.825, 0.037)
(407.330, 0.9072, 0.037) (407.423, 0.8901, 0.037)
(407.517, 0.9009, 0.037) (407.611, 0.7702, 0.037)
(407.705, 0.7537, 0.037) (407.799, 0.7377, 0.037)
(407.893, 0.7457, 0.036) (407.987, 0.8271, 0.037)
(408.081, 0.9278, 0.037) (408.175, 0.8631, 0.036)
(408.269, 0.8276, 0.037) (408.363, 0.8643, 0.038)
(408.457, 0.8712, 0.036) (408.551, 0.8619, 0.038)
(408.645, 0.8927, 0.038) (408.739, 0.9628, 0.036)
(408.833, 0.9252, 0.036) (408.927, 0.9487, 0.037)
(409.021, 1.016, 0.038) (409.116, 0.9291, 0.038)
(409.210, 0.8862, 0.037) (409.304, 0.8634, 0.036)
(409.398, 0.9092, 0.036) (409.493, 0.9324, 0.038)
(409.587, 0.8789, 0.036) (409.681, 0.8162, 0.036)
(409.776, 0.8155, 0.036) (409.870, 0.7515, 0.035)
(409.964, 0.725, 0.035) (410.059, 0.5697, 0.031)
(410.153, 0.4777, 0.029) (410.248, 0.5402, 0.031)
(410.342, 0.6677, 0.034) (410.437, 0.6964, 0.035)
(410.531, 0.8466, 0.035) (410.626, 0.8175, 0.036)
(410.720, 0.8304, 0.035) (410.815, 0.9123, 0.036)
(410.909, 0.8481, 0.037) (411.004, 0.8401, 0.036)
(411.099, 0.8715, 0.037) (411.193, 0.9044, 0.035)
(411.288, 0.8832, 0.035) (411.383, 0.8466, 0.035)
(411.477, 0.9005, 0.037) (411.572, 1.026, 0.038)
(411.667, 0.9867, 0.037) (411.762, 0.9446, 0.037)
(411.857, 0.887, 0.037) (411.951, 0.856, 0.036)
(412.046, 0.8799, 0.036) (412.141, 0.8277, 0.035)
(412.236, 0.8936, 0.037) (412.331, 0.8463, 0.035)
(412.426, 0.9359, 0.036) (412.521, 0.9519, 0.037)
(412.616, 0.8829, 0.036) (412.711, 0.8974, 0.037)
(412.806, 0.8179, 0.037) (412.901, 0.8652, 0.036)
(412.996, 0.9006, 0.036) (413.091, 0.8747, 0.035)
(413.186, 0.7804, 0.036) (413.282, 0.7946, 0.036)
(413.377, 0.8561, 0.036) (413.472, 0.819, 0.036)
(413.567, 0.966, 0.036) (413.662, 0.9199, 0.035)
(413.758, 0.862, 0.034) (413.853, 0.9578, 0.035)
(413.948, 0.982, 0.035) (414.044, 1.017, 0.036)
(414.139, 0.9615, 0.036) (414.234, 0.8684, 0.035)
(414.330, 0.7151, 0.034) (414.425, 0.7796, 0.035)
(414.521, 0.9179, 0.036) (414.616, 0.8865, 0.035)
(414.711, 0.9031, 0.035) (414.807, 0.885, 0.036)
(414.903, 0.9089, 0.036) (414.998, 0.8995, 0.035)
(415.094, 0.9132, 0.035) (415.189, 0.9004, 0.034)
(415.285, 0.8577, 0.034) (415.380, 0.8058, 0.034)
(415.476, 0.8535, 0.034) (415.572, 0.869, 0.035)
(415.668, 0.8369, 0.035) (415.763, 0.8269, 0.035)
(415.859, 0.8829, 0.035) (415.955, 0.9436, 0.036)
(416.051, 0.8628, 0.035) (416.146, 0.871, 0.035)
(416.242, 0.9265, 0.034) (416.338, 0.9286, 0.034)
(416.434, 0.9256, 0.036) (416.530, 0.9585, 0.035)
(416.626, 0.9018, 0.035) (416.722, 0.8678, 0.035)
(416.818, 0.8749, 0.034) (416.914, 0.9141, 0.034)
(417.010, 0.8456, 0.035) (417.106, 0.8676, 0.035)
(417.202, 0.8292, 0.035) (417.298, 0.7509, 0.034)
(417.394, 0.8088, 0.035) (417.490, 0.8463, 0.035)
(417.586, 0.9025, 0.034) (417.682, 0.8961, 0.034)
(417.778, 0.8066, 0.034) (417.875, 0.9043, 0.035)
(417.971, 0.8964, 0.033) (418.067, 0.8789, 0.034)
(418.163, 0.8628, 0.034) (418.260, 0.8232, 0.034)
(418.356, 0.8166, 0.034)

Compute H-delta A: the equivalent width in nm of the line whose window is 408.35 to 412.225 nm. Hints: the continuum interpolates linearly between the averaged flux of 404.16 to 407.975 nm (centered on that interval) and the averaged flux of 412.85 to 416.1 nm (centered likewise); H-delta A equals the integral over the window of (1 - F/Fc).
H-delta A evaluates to 0.03 nm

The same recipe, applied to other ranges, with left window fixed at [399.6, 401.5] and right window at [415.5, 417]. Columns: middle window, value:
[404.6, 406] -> 0.01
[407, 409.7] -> -0.01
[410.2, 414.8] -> 0.05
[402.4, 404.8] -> 0.03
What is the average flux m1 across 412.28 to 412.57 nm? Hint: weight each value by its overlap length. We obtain 0.911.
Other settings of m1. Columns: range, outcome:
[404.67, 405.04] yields 0.869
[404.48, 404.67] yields 0.616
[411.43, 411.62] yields 0.963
